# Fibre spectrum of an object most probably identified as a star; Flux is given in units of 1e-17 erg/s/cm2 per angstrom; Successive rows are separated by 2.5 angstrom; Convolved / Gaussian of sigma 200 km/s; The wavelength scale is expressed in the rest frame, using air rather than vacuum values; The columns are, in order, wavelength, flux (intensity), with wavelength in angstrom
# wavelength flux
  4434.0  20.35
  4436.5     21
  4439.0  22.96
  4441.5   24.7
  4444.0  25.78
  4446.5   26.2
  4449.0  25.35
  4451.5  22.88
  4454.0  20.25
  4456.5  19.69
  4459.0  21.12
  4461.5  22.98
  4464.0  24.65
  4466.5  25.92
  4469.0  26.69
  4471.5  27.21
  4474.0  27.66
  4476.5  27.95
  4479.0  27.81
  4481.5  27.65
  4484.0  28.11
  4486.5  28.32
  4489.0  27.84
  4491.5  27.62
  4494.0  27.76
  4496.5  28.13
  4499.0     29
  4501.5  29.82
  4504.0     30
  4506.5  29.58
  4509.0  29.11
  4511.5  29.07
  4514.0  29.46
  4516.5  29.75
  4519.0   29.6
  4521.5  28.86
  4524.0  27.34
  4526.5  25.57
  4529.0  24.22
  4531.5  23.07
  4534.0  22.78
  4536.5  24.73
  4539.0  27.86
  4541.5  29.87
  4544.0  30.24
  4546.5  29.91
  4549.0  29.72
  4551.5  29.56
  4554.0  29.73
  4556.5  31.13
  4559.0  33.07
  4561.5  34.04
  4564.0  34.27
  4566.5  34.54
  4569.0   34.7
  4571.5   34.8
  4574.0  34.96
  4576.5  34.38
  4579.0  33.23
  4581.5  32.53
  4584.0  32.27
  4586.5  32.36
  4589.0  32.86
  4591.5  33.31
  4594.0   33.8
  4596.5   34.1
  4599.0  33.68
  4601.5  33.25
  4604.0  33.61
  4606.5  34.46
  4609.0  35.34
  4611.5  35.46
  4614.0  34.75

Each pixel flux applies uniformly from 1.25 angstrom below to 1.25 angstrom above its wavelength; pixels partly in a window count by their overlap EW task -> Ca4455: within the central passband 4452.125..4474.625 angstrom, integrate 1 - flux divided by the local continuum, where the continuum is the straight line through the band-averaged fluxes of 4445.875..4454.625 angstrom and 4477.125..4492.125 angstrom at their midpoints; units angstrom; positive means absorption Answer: 1.3 angstrom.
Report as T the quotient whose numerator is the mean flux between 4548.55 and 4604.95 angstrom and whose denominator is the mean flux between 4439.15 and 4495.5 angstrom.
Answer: 1.29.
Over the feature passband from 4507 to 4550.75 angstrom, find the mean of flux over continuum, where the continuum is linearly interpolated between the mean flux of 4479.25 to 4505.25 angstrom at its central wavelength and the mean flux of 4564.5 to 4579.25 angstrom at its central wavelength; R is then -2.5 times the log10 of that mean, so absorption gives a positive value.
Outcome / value 0.126 mag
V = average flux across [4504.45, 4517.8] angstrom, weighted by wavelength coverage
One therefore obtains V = 29.4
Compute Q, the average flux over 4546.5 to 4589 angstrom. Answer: 32.7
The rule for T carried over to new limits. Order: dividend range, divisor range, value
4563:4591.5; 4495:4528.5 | 1.17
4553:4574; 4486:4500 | 1.19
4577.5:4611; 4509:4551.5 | 1.21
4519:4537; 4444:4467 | 1.10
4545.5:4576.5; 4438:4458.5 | 1.39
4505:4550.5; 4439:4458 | 1.19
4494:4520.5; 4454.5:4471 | 1.24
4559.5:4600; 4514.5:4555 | 1.22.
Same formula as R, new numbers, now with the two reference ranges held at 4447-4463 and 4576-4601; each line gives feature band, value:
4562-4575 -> -0.10 mag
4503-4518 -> -0.10 mag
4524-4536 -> 0.17 mag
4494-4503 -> -0.12 mag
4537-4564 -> -0.01 mag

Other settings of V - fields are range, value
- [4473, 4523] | 28.7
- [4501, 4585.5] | 30.1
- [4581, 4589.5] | 32.5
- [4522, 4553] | 27.1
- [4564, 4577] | 34.7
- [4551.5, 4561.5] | 31.4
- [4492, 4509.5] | 29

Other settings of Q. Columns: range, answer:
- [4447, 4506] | 26.3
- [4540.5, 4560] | 30.4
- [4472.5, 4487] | 27.9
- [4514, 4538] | 26.4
